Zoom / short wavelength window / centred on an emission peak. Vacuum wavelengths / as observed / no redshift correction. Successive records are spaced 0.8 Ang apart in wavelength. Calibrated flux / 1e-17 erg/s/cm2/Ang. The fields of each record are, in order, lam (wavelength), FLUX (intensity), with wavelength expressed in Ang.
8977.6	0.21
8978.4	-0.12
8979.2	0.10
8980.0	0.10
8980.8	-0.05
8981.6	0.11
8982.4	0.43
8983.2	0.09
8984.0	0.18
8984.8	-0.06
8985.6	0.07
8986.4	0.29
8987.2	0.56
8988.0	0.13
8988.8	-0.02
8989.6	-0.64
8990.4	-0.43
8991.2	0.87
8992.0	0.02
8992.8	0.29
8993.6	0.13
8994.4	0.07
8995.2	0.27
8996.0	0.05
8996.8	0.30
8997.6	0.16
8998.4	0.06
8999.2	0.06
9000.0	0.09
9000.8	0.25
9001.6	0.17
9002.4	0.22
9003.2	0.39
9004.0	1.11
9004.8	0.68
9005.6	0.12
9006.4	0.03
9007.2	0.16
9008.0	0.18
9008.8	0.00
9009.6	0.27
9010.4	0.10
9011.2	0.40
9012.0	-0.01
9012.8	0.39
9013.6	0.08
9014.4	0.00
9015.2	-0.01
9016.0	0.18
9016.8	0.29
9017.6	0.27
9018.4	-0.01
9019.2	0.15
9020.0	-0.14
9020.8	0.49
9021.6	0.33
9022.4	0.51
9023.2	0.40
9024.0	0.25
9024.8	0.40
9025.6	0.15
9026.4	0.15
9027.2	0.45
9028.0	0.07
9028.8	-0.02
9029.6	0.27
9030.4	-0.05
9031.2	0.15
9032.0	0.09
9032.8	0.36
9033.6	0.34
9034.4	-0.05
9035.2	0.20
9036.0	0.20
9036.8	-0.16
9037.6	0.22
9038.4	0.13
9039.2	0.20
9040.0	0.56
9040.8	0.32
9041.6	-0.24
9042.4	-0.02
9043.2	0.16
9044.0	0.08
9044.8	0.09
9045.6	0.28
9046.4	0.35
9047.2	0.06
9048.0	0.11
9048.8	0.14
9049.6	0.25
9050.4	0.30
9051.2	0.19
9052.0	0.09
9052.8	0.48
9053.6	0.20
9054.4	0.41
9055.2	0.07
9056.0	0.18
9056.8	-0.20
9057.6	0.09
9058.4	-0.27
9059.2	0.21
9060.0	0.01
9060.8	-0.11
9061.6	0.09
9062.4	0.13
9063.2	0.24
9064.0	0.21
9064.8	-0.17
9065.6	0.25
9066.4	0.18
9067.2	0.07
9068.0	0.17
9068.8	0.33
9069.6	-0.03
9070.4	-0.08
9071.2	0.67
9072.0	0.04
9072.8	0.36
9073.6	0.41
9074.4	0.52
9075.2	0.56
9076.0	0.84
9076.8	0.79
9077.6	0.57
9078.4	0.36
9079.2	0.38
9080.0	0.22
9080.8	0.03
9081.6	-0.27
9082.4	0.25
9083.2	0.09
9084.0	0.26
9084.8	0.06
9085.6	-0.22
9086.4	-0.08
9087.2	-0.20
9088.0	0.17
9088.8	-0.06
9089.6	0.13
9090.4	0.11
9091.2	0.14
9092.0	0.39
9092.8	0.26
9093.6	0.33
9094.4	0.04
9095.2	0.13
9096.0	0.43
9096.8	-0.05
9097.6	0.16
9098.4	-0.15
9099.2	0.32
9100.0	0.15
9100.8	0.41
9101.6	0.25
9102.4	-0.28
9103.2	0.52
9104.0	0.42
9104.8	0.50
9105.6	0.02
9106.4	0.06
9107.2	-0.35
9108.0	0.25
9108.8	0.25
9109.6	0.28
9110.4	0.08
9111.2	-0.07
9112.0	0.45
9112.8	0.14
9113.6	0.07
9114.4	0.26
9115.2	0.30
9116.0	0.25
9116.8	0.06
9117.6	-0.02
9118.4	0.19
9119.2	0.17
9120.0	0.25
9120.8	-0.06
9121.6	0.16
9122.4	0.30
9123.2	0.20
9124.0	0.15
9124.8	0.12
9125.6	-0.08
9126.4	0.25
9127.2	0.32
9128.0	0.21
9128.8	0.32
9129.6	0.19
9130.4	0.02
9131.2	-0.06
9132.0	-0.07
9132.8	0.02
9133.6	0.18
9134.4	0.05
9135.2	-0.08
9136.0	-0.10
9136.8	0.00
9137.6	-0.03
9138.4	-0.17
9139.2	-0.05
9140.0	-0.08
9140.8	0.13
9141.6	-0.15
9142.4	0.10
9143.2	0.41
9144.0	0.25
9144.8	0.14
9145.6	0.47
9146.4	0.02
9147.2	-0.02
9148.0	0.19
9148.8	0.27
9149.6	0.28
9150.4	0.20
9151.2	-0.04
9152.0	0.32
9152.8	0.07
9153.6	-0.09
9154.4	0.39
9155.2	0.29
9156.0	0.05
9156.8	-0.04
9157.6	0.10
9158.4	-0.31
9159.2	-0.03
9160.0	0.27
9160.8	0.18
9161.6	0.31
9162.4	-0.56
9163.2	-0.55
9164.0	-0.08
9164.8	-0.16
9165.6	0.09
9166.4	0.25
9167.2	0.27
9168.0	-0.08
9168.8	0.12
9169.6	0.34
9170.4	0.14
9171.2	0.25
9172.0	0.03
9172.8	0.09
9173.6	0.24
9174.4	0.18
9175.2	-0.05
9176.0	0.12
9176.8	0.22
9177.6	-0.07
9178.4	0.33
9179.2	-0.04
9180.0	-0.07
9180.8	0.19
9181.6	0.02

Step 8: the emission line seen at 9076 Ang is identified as H-beta 4861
